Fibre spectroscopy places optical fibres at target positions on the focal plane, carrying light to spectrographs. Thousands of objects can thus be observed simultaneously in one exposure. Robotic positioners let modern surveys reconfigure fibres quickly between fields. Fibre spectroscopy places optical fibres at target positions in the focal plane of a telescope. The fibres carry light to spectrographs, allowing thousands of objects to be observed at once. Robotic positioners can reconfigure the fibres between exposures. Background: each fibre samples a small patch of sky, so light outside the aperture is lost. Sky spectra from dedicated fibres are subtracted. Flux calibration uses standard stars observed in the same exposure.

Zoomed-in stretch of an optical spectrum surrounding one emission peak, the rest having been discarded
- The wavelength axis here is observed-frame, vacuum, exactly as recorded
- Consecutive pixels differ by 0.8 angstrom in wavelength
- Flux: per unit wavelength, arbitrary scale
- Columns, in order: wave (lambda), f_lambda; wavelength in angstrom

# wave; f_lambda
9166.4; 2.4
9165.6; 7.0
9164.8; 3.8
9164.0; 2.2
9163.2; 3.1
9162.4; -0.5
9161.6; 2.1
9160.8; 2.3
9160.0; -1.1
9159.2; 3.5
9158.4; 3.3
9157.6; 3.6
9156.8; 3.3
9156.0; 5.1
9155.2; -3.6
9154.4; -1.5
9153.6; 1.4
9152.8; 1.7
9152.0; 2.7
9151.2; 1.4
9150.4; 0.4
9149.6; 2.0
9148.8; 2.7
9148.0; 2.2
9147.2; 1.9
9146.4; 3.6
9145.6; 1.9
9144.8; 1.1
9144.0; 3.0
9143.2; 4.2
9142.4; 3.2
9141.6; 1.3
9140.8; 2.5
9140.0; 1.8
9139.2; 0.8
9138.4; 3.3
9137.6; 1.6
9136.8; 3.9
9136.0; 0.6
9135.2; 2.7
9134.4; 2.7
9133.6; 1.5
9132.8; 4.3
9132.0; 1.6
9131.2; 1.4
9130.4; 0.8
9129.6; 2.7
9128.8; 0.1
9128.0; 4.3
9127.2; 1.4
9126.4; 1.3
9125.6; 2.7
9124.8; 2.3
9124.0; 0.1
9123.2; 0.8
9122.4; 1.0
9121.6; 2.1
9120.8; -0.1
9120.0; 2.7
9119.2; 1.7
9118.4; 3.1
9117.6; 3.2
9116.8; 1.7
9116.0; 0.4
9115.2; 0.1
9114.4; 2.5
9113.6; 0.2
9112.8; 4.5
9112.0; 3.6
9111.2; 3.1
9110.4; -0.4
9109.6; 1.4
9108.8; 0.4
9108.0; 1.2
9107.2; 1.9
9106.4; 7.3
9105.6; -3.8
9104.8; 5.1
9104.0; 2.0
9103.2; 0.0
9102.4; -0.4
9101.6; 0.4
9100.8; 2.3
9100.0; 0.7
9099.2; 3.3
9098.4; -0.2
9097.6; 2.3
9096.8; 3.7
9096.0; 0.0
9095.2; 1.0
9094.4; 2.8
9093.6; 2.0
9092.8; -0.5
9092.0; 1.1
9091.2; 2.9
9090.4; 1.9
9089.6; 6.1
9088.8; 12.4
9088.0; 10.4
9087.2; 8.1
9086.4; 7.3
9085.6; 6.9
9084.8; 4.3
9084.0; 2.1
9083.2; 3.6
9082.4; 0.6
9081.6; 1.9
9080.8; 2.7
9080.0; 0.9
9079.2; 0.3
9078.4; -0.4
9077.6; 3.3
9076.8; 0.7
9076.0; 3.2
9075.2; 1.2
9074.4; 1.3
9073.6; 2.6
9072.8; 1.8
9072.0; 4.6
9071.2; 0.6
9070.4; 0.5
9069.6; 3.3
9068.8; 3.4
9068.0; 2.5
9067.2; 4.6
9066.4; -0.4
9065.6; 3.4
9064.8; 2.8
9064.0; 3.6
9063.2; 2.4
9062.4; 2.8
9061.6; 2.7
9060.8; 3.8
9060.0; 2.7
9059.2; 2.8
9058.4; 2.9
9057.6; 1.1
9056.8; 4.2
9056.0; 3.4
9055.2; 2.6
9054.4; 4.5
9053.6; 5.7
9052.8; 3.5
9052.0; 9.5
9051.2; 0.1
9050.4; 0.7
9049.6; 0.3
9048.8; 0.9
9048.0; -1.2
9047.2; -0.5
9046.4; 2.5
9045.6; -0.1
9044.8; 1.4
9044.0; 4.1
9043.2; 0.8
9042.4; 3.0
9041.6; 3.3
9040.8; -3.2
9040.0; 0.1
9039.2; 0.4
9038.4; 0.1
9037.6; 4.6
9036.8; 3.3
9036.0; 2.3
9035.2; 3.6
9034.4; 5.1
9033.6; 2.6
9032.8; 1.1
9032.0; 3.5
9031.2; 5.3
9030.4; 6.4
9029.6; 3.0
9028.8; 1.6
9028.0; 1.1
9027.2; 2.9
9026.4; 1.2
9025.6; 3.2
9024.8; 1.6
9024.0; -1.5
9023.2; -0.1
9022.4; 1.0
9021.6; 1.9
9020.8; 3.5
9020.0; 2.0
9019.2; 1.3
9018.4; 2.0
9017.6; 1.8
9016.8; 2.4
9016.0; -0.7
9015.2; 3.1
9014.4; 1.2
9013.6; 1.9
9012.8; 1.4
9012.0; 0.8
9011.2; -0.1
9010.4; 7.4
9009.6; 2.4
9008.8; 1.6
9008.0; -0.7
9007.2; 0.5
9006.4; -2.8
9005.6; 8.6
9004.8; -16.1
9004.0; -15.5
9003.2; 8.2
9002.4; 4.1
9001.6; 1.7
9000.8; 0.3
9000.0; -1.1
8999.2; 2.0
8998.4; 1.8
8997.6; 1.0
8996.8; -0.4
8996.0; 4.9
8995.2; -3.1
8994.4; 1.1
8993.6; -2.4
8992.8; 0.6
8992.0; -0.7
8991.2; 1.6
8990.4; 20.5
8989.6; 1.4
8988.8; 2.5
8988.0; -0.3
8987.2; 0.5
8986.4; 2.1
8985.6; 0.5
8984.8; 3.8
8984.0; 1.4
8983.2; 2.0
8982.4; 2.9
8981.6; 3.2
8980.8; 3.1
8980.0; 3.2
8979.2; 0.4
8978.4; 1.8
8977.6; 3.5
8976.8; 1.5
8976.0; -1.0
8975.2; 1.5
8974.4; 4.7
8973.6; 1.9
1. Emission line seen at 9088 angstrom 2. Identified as H-beta 4861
